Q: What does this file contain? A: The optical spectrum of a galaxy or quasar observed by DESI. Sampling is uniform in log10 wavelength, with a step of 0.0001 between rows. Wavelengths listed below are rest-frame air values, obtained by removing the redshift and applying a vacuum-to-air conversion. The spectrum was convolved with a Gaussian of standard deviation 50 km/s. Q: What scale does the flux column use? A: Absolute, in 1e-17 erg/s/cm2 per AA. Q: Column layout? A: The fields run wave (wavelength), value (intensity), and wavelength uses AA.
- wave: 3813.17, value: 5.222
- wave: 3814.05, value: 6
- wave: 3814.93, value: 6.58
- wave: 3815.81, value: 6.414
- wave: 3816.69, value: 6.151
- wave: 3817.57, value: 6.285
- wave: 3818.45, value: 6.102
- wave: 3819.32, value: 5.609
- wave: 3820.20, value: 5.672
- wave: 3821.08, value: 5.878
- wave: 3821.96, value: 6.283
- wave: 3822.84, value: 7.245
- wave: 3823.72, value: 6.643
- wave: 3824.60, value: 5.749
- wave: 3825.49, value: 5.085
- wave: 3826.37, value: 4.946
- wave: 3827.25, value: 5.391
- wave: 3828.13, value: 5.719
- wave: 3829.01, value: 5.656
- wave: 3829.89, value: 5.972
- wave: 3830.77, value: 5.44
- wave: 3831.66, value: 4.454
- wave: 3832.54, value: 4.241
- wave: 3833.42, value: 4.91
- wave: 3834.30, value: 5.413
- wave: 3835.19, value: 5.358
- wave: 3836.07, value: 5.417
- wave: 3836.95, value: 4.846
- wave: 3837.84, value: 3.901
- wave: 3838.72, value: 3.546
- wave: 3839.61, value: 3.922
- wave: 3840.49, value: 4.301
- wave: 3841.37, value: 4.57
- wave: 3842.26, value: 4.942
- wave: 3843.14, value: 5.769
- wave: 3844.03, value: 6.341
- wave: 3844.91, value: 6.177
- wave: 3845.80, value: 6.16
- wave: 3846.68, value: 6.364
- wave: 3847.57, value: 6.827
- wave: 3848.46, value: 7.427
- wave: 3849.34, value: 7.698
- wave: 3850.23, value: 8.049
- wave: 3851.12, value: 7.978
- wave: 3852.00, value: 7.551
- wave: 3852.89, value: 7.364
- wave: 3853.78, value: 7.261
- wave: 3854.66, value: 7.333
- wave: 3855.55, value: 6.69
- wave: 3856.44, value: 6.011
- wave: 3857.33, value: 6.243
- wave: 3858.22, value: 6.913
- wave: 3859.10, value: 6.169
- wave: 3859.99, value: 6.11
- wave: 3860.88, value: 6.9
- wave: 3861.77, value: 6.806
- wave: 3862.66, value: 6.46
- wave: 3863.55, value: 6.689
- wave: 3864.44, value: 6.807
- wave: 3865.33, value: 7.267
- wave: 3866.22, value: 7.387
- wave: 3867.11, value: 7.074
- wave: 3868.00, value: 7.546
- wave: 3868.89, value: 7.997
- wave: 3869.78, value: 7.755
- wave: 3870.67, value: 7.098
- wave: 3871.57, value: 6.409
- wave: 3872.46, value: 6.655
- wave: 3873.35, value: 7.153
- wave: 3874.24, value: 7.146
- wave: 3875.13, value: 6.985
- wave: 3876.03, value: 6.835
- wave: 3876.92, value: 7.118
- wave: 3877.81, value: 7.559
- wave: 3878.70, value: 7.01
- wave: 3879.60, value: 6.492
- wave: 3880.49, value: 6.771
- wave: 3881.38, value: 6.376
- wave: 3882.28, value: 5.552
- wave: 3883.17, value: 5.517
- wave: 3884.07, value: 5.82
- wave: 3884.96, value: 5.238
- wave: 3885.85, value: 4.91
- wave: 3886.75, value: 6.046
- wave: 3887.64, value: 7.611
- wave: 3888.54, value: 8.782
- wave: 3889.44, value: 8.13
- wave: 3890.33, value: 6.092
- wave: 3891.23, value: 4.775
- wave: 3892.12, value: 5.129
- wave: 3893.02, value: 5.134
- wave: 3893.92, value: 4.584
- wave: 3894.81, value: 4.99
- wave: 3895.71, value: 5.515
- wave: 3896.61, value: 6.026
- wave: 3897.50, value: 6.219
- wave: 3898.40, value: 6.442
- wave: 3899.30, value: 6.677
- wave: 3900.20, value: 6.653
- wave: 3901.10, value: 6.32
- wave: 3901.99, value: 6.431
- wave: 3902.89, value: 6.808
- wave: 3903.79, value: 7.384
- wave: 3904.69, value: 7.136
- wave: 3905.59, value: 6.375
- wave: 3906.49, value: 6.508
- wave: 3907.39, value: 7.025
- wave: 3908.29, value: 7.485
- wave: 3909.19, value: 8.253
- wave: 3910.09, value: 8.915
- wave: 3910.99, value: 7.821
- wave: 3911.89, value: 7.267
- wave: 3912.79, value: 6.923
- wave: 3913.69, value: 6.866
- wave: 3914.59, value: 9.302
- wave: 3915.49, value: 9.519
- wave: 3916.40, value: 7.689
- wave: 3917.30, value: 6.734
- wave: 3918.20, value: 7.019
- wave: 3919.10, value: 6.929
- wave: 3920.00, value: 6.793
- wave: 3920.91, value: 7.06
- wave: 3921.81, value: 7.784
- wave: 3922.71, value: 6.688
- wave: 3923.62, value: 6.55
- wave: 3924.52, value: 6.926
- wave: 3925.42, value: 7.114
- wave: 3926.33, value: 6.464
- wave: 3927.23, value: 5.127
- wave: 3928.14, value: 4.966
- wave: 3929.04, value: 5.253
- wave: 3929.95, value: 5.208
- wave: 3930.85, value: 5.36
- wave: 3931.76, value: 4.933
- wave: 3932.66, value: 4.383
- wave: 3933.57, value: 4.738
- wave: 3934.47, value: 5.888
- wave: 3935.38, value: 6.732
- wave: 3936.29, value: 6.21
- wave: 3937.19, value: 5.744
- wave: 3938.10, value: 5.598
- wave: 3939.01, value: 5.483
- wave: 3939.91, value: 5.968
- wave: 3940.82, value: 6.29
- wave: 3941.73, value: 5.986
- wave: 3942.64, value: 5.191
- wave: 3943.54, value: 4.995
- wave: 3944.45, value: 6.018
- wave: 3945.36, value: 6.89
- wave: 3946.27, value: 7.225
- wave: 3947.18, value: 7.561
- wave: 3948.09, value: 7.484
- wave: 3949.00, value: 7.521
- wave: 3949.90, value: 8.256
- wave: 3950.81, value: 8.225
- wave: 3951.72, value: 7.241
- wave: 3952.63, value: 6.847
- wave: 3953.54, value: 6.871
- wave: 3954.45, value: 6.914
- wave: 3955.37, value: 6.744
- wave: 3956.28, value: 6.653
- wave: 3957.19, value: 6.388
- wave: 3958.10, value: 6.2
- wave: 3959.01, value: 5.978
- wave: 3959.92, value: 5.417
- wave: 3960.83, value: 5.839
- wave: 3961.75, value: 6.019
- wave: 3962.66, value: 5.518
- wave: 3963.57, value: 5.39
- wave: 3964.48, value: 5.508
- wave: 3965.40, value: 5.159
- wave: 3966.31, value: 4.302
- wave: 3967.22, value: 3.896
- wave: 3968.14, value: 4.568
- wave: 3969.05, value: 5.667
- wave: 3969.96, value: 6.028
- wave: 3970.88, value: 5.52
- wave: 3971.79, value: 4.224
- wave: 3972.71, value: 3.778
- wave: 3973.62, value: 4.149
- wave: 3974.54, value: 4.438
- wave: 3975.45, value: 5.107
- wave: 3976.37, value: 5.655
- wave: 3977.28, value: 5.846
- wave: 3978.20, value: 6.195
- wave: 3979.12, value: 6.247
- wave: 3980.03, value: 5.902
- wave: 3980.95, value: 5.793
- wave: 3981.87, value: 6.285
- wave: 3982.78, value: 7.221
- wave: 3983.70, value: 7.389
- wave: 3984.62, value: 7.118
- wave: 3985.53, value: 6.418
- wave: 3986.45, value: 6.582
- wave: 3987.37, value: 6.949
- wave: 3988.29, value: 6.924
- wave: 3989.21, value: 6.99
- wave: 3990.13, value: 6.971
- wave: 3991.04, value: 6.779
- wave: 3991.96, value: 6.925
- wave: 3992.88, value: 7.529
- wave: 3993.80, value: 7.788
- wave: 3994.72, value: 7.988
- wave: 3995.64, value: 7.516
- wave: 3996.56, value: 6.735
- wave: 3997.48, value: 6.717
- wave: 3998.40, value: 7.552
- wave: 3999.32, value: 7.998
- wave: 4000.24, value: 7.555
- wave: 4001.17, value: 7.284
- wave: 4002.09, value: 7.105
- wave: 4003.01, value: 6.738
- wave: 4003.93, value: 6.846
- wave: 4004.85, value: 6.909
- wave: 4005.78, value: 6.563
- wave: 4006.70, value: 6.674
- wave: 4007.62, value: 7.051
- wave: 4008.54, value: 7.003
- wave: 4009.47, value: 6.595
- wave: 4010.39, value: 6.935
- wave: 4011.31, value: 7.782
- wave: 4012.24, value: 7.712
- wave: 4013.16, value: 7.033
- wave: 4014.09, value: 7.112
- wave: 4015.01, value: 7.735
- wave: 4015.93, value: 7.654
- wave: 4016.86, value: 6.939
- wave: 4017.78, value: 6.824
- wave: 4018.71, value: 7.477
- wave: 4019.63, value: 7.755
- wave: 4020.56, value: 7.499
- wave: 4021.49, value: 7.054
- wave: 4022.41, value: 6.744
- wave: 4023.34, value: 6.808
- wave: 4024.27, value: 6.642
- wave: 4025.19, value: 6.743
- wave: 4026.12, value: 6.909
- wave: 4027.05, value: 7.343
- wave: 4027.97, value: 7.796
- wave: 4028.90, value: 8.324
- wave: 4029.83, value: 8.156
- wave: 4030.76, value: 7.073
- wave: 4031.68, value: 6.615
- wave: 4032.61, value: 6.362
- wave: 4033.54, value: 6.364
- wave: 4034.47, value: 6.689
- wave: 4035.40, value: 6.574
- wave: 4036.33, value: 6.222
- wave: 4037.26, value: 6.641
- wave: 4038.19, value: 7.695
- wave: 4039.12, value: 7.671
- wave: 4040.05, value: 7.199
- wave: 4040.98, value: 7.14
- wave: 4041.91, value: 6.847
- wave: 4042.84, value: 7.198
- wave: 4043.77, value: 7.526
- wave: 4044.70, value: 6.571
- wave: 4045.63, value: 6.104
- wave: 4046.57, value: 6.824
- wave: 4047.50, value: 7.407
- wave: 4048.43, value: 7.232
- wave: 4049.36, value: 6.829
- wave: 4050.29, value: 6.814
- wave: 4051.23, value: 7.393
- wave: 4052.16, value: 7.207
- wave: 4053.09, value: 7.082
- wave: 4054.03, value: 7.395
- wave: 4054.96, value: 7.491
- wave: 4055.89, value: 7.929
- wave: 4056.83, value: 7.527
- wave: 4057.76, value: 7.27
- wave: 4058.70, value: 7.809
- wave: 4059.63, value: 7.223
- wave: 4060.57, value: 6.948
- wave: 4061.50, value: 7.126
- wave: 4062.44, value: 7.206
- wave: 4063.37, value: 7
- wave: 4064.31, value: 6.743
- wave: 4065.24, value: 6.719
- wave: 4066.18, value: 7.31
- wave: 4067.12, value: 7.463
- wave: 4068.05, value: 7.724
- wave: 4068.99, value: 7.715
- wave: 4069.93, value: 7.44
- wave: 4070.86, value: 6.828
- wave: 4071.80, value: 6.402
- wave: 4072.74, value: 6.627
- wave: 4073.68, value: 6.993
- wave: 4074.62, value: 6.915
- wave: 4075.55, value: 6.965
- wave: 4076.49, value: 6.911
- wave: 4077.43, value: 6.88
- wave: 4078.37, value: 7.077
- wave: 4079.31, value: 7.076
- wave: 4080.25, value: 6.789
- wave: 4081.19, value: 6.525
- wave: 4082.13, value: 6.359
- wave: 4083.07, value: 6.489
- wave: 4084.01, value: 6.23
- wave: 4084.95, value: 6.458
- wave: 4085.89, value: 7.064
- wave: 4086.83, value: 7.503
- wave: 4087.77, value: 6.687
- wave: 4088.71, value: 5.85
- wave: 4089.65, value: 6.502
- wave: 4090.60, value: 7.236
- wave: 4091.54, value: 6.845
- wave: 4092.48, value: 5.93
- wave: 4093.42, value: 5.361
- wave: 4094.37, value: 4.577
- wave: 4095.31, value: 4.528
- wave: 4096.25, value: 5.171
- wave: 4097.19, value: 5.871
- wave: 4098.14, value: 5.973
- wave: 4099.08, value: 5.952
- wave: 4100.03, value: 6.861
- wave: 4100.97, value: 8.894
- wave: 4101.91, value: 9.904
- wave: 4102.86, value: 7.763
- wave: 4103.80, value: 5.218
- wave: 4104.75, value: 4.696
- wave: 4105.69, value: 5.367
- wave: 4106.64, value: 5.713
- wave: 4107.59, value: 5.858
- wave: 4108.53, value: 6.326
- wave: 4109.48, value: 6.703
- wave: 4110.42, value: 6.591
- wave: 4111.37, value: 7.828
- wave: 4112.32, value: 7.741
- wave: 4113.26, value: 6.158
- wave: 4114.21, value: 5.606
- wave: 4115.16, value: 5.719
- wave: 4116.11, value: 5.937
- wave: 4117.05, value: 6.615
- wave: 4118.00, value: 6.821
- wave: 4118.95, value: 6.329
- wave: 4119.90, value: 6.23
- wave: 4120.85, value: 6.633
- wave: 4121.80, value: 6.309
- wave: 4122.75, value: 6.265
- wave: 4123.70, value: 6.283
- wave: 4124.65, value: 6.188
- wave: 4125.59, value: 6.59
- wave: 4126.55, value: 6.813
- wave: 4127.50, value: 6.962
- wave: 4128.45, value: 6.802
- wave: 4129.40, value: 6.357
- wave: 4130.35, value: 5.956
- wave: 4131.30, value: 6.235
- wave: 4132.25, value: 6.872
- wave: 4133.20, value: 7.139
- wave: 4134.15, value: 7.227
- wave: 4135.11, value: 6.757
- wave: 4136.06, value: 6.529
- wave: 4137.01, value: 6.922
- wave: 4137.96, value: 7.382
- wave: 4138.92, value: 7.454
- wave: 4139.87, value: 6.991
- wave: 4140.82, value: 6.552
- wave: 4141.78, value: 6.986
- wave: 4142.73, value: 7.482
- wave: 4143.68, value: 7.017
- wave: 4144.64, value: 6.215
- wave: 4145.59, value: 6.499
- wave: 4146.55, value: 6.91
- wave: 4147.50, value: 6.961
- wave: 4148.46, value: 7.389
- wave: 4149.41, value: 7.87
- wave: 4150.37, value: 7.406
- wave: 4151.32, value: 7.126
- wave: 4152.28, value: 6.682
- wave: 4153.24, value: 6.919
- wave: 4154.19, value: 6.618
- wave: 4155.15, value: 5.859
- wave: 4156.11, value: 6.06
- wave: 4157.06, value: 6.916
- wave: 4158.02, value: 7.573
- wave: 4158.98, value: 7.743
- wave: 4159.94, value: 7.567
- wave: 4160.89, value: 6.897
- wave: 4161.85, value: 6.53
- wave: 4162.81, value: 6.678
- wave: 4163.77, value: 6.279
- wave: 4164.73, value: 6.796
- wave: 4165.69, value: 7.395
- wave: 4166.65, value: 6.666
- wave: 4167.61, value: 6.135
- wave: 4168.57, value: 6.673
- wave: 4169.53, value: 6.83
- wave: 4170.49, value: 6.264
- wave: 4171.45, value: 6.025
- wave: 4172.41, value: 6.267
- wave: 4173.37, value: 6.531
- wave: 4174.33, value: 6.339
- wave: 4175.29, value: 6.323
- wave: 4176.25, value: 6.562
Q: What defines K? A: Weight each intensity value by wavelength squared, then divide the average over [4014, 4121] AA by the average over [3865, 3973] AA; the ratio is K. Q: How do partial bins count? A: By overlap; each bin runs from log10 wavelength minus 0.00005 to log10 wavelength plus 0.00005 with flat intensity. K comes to 1.1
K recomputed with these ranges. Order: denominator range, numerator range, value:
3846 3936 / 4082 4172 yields 1.11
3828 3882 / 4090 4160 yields 1.19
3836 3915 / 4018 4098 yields 1.15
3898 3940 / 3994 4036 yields 1.13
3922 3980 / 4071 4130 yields 1.18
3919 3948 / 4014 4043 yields 1.23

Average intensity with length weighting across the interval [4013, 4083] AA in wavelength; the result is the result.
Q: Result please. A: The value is 7.09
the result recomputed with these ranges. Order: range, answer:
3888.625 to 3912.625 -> 6.58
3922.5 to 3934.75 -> 5.66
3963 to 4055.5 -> 6.72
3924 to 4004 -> 6.22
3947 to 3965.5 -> 6.57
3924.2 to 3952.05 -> 6.15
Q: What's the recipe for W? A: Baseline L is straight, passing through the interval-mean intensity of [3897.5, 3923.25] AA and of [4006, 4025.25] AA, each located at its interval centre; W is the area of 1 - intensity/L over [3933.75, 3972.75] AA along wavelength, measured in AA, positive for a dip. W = 6.12 AA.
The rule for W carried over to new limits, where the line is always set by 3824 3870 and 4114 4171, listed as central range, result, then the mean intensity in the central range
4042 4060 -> -1.8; 7.2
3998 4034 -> -3.8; 7.16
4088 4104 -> 0.6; 6.4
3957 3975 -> 3.4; 5.18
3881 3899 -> 0.8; 5.95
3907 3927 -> -3.6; 7.39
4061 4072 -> -1.0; 7.16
